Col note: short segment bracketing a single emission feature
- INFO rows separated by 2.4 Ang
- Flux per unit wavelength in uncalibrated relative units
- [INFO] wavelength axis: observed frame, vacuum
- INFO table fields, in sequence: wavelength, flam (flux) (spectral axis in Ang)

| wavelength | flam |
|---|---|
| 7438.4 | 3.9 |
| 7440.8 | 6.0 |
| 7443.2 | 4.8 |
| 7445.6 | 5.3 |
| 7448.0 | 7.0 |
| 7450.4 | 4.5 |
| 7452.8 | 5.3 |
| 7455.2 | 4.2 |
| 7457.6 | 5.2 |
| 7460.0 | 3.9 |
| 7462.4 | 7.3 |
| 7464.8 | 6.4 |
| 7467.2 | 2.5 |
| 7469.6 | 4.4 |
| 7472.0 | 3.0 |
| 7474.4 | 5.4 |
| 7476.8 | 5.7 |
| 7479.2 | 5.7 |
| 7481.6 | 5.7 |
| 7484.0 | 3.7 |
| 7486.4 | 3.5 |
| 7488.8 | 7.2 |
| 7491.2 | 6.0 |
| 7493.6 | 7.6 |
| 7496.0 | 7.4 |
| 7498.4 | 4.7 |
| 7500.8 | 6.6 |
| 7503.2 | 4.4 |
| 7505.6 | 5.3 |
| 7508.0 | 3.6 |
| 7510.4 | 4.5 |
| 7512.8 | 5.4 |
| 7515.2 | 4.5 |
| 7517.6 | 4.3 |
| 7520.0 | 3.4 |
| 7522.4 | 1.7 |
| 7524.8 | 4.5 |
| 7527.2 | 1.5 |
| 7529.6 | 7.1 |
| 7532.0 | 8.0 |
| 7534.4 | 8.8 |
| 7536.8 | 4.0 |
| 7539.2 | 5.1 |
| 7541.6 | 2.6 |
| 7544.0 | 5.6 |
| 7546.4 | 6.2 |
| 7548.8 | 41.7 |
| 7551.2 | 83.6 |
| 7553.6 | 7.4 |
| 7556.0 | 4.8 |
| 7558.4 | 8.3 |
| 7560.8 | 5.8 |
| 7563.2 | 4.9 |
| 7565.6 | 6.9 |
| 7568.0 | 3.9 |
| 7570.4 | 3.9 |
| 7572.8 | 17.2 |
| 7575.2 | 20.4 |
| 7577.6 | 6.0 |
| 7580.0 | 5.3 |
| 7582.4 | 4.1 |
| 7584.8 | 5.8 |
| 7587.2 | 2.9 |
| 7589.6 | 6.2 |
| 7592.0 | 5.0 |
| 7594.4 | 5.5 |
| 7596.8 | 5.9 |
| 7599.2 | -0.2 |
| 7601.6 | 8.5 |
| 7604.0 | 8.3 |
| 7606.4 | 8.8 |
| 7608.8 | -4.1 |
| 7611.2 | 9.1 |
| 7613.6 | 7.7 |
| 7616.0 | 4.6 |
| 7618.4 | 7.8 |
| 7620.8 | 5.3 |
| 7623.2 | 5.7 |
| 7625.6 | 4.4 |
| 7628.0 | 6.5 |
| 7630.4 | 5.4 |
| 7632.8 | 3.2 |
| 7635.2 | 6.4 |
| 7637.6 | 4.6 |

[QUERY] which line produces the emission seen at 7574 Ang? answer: [N II] 6583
